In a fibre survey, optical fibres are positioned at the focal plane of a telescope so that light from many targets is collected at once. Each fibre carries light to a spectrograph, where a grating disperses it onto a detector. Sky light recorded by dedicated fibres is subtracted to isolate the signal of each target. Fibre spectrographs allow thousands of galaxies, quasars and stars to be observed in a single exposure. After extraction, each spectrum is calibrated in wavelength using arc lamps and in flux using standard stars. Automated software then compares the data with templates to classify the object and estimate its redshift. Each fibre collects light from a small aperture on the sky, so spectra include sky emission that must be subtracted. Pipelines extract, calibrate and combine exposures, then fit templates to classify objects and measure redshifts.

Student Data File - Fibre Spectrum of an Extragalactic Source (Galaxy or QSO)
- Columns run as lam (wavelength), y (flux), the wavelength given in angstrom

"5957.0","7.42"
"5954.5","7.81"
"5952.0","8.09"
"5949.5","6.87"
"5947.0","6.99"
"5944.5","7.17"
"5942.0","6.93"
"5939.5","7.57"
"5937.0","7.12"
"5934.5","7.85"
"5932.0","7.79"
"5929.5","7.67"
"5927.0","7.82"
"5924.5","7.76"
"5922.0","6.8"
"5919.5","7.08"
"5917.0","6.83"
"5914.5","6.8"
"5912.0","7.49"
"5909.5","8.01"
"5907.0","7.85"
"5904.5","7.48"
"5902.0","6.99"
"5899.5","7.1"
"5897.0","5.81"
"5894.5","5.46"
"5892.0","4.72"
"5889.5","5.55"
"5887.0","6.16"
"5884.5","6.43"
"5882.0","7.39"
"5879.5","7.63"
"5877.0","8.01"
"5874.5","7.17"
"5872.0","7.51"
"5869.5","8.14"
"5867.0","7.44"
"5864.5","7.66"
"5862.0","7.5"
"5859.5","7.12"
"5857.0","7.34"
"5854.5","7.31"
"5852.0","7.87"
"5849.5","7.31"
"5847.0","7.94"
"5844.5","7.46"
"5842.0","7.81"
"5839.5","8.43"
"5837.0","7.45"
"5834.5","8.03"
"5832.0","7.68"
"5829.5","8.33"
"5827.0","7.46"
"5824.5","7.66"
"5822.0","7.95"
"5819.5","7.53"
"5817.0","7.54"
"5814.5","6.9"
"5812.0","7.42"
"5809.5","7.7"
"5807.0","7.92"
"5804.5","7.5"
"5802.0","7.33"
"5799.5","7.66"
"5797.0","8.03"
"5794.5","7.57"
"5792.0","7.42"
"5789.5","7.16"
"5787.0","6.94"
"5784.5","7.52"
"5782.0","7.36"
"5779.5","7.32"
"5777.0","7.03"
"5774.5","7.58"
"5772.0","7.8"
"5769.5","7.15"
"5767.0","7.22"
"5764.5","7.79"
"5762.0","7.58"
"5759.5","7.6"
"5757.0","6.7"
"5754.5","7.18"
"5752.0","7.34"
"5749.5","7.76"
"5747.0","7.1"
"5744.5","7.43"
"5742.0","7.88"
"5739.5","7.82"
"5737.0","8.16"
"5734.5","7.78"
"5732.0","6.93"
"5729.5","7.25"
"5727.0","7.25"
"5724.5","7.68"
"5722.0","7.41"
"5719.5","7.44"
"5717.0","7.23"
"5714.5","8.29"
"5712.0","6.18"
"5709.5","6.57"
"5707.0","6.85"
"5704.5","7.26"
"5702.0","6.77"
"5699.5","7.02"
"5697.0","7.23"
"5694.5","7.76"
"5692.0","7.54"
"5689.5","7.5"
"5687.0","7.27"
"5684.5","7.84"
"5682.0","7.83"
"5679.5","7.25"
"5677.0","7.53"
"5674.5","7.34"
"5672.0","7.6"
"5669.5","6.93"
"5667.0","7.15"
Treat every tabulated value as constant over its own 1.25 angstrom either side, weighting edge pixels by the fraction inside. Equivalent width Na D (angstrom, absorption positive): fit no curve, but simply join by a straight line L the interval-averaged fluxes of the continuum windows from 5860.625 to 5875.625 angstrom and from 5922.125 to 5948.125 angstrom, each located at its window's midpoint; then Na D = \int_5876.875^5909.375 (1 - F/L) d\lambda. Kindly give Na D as 3.72 angstrom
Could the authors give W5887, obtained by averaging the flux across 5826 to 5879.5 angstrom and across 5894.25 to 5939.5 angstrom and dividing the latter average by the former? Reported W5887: 0.95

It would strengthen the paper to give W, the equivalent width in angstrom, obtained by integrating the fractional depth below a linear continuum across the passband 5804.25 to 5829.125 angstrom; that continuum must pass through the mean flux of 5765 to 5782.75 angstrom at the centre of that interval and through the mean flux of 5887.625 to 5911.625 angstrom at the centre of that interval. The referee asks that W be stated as -1.7 angstrom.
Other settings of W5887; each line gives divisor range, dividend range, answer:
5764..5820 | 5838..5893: 0.98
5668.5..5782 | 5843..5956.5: 0.98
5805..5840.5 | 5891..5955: 0.93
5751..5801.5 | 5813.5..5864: 1.03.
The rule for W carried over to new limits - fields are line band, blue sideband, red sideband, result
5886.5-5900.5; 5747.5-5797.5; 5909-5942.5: 3.09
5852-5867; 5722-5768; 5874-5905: -1.49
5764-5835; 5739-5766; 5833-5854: 0.87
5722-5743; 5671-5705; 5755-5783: -0.54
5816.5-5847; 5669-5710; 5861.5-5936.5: -2.55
